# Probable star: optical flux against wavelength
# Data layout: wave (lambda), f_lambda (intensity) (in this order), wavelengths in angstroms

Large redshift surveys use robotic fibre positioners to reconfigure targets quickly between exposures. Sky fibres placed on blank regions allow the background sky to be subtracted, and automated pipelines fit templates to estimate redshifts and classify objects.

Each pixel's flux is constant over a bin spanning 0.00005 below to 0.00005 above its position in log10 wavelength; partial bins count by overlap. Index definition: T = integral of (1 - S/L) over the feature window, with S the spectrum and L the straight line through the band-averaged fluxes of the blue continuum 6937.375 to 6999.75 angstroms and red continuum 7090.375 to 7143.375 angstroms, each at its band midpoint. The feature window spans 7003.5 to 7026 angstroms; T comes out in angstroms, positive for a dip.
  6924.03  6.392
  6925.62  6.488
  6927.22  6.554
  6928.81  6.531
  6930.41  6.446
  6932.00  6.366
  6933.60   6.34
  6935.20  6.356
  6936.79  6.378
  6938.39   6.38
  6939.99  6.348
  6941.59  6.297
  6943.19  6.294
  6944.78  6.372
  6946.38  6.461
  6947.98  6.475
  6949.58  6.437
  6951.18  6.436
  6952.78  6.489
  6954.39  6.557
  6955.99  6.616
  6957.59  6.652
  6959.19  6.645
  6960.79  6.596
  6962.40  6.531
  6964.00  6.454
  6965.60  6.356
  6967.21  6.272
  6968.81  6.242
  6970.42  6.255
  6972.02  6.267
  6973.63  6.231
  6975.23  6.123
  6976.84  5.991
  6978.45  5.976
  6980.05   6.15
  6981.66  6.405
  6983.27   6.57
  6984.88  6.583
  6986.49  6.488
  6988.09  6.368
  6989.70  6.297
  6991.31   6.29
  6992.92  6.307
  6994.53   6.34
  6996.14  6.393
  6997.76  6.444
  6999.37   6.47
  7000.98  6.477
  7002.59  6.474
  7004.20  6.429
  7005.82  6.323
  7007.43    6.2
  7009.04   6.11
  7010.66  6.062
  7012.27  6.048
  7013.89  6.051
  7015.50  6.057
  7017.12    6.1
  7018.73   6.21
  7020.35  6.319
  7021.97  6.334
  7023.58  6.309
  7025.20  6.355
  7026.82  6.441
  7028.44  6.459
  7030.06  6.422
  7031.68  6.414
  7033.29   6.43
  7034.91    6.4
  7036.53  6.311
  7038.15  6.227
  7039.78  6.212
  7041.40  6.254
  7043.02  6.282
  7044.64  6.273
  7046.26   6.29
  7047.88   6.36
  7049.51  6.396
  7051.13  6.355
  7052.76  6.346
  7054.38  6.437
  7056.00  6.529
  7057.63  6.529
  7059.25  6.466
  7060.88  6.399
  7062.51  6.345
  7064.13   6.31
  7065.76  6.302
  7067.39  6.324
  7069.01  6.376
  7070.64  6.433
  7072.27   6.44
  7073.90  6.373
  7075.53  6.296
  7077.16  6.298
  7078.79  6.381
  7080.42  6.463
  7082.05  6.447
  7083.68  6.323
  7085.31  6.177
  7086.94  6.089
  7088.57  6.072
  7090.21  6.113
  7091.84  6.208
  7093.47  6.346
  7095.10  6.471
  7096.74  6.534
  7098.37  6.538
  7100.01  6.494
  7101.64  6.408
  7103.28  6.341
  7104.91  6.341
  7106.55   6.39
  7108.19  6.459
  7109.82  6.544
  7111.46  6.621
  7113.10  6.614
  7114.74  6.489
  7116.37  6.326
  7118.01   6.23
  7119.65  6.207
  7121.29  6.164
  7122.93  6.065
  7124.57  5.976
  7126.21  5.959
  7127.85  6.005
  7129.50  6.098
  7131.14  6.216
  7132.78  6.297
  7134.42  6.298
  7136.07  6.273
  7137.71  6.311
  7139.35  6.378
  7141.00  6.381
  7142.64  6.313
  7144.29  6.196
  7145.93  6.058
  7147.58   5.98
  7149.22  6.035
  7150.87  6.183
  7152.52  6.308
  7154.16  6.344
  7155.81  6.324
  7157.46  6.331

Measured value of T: 0.5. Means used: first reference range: 6.38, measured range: 6.21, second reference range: 6.32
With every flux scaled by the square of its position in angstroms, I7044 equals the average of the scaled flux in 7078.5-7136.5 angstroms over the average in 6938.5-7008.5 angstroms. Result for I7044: 1.03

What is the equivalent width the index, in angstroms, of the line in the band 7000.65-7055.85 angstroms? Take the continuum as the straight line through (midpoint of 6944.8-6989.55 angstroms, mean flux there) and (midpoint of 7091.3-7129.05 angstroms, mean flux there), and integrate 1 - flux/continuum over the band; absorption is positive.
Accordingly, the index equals 0.6 angstroms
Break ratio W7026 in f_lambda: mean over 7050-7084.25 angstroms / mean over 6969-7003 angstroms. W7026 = 1.0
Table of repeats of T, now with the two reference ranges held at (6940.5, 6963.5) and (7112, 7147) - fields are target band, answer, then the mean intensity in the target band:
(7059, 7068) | -0.03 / 6.35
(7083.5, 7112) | -0.37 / 6.36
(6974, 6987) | 0.34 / 6.28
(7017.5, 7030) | 0.08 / 6.34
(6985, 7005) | 0.07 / 6.41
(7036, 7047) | 0.17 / 6.26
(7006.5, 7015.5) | 0.43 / 6.1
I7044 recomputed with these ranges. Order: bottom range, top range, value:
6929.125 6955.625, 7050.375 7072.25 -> 1.03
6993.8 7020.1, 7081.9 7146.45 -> 1.04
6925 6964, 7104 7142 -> 1.02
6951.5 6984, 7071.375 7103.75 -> 1.03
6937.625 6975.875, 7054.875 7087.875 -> 1.03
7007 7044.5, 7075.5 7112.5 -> 1.04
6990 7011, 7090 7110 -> 1.04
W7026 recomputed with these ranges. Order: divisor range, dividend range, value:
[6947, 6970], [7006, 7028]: 0.96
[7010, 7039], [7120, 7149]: 0.98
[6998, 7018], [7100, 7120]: 1.03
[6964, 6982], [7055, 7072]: 1.03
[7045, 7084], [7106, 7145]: 0.98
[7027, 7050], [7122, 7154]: 0.97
